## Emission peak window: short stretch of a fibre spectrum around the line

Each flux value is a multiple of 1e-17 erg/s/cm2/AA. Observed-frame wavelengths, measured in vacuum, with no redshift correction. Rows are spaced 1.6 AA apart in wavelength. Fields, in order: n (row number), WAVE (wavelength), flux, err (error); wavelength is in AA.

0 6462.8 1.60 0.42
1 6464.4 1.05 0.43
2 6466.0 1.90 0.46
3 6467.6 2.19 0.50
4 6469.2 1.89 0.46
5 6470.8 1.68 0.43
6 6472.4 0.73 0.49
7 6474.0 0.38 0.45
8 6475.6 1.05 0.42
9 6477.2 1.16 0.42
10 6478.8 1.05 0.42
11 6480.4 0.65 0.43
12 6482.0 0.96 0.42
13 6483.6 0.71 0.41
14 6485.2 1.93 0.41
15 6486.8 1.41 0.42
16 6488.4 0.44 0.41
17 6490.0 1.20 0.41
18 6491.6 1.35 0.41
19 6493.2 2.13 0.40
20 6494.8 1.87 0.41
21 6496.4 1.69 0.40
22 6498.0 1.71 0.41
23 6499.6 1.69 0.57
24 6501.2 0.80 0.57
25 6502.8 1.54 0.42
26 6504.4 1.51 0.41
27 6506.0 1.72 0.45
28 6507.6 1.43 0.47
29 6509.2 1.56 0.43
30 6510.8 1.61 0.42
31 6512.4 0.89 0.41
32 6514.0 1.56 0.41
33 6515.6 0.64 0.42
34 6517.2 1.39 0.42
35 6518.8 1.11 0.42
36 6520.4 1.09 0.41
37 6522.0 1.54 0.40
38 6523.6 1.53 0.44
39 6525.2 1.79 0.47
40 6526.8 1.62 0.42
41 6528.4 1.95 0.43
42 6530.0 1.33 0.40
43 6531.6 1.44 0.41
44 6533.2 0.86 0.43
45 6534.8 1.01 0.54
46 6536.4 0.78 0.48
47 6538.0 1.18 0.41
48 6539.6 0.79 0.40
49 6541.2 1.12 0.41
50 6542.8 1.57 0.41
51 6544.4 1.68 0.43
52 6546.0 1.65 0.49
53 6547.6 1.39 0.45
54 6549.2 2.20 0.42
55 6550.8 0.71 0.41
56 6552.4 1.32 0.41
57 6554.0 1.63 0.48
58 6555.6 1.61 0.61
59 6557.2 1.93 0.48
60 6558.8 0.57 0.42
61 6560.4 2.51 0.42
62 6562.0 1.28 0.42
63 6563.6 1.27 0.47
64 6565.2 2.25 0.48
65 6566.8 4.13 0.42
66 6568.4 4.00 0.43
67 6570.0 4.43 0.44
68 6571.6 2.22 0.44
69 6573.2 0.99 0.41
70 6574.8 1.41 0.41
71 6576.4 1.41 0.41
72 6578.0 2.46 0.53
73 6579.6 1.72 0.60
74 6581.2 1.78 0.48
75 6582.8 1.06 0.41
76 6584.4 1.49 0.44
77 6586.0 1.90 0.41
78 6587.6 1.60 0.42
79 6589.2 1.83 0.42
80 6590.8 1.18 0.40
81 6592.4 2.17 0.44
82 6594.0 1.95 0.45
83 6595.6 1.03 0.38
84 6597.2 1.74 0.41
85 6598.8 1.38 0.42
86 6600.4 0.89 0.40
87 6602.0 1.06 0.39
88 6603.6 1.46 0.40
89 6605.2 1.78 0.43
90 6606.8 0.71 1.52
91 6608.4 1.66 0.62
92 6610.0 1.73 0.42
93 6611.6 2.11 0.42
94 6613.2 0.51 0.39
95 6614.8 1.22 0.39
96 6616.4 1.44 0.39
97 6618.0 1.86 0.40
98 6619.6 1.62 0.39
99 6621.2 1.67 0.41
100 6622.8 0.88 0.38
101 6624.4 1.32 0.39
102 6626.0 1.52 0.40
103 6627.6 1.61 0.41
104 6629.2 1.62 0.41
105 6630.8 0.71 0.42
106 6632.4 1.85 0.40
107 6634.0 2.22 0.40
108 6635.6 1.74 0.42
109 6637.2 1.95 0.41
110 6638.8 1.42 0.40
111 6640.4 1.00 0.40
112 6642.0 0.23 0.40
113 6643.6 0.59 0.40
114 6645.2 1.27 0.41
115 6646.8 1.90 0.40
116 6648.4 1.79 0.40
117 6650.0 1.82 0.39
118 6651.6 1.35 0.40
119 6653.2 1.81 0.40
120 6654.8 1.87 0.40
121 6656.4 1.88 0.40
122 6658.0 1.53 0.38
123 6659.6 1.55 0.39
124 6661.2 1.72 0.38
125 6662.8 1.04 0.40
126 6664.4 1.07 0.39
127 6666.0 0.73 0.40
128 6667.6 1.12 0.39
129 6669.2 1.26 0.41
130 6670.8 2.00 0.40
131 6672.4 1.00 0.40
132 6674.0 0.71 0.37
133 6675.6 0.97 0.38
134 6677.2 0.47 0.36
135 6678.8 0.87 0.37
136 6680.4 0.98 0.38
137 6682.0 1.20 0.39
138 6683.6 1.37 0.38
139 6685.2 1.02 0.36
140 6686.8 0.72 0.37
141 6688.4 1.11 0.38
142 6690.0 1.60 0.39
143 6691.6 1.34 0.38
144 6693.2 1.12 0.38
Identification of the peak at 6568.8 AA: [O III] 5007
